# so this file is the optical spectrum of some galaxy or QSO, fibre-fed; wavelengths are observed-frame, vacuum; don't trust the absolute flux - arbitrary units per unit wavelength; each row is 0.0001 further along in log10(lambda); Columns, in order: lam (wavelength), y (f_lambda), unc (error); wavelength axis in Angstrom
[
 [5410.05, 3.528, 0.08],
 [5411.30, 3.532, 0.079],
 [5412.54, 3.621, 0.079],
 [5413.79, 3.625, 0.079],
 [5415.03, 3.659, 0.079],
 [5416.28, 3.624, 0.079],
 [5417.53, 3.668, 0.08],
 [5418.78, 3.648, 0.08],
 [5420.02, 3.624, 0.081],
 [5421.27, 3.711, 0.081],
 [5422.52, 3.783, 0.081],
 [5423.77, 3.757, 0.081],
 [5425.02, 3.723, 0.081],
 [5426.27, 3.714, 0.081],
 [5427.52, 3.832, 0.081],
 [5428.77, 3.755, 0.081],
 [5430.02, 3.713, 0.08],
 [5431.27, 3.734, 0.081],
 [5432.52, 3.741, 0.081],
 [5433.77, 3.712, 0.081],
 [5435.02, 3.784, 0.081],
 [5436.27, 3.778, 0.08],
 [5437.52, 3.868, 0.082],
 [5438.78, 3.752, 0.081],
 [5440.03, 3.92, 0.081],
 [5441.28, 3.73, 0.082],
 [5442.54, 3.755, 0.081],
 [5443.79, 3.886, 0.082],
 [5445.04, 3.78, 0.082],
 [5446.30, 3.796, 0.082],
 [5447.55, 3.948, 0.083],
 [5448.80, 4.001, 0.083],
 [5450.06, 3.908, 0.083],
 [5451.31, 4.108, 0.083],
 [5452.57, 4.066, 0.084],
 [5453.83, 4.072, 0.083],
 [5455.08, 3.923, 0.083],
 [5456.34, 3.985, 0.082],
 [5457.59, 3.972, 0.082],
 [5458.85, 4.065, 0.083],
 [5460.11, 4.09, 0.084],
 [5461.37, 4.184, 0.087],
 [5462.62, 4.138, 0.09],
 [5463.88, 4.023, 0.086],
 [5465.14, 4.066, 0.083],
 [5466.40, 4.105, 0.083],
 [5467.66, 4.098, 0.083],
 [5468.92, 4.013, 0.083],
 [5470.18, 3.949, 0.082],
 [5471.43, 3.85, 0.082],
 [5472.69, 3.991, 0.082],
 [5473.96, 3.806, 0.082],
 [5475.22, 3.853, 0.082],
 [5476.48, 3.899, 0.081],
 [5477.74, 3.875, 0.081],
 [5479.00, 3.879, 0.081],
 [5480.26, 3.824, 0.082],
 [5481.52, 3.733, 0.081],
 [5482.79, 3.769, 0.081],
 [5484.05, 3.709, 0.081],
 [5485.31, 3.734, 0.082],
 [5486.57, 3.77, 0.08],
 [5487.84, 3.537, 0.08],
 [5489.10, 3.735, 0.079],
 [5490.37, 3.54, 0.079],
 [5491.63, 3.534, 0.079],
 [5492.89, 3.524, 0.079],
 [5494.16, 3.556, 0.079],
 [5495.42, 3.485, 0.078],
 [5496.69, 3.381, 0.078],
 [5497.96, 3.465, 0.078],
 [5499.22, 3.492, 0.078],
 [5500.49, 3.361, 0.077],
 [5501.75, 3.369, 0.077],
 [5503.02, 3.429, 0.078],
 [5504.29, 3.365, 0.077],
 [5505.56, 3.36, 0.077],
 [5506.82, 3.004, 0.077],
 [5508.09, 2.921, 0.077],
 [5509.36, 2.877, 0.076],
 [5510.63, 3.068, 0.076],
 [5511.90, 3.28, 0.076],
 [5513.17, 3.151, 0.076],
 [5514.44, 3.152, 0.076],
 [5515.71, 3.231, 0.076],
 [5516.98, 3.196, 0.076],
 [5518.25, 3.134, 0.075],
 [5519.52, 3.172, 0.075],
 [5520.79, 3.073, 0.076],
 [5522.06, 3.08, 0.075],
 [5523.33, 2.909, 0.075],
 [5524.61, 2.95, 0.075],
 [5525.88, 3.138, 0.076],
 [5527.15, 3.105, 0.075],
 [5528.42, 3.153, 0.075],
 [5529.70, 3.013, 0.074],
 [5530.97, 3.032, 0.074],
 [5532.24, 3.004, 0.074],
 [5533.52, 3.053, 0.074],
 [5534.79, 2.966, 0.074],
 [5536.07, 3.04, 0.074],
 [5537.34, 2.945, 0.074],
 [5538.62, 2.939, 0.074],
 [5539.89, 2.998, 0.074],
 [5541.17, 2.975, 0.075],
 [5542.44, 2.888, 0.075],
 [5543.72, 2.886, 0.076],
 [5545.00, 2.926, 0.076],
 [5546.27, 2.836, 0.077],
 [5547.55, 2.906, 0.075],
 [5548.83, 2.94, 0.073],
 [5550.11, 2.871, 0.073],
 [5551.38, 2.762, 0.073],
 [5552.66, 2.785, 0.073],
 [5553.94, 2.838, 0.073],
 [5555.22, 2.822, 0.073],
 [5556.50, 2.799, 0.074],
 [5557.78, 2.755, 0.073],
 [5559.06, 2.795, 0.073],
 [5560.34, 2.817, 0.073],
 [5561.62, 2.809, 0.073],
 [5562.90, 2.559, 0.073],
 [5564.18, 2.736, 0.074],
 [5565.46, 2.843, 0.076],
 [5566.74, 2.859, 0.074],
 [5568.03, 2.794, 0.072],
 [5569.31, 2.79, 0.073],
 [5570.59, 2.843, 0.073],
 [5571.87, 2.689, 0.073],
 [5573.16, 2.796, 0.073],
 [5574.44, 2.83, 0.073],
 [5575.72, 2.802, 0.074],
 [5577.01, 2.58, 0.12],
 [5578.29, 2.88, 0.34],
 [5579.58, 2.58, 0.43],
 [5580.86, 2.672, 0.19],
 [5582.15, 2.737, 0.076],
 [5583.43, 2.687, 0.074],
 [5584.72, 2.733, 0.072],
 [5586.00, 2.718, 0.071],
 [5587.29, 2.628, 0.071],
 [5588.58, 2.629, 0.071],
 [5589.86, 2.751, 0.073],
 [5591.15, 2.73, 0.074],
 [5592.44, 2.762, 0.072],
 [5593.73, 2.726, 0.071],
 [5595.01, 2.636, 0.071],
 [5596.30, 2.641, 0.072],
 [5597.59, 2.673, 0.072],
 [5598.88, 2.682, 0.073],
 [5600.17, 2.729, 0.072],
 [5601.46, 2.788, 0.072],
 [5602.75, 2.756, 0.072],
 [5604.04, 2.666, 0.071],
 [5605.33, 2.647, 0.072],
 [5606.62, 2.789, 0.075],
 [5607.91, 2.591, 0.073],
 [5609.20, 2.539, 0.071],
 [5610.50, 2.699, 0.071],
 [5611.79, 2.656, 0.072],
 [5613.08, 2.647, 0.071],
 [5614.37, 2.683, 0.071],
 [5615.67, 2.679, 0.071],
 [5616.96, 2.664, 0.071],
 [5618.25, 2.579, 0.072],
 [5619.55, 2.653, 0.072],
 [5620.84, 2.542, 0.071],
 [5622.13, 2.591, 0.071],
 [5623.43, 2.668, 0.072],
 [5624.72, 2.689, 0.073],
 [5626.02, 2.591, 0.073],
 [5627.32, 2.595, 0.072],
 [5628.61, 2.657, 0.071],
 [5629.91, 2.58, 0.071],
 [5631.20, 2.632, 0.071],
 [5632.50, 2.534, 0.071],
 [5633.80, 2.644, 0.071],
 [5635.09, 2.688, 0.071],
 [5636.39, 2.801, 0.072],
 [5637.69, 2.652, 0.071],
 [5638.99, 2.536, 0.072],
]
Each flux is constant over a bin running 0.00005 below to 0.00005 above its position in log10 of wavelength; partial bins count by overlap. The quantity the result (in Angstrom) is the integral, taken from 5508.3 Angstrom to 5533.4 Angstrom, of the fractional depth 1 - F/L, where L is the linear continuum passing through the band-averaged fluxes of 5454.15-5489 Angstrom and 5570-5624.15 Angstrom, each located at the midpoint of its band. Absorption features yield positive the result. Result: 2.5 Angstrom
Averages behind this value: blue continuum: 3.92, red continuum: 2.69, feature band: 3.09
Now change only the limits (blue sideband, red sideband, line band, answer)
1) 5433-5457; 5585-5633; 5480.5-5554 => 3.39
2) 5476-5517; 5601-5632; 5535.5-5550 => 1.00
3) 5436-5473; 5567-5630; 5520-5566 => 3.82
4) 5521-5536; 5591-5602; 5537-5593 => 1.30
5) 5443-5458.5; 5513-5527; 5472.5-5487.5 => -0.89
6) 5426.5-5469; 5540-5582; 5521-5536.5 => 0.41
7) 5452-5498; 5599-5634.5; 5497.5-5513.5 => 1.56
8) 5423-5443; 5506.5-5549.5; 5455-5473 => -2.60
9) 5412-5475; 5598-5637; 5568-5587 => 1.26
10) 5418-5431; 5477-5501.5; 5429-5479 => -3.27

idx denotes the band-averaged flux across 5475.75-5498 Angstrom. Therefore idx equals 3.67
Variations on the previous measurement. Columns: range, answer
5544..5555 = 2.86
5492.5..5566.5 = 3.05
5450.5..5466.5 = 4.06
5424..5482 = 3.9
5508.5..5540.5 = 3.07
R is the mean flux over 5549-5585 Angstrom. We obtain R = 2.77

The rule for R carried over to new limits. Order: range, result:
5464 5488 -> 3.88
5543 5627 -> 2.73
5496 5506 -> 3.4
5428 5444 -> 3.78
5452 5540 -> 3.5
